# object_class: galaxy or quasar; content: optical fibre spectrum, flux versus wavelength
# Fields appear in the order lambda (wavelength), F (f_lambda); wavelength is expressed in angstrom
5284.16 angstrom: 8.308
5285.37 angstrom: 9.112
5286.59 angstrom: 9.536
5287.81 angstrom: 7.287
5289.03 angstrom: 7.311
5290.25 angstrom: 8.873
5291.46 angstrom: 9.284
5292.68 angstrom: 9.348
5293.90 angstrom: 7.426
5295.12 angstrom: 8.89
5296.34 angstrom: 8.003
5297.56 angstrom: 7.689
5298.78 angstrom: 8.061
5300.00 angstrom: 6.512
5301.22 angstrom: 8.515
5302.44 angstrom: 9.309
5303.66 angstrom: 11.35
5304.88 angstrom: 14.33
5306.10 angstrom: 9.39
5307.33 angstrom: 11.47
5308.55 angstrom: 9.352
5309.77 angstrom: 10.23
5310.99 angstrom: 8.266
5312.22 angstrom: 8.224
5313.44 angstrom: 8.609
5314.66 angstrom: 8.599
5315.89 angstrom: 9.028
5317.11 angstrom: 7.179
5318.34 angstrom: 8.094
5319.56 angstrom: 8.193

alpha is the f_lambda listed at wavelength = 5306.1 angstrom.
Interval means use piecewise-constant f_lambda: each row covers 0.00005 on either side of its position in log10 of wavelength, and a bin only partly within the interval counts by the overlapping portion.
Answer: 9.39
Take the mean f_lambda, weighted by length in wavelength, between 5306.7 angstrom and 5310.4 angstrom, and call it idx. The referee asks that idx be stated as 10.3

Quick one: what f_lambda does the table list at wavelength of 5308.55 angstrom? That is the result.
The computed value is 9.352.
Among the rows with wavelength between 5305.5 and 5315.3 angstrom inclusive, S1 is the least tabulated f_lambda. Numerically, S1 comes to 8.224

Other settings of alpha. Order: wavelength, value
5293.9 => 7.426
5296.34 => 8.003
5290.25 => 8.873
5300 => 6.512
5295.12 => 8.89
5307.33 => 11.47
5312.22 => 8.224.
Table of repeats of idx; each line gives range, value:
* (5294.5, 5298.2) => 8.19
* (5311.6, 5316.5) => 8.61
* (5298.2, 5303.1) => 8.14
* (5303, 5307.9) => 11.6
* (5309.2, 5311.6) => 9.24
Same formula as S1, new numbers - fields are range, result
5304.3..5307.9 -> 9.39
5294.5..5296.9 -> 8.003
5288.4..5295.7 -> 7.311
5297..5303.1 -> 6.512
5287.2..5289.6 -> 7.287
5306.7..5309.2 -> 9.352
